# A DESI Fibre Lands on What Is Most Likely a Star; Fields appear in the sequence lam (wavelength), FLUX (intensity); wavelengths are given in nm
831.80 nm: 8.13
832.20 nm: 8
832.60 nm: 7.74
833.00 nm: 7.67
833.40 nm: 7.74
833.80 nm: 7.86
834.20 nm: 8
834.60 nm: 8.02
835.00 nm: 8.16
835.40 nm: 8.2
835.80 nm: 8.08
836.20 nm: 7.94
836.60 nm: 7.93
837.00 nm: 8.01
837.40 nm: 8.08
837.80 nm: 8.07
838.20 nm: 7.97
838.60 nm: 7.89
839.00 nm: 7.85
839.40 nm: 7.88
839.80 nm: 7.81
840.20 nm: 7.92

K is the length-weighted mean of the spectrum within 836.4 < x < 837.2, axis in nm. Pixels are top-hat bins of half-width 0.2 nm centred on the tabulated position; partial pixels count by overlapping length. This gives 7.97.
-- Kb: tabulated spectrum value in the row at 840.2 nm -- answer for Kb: 7.92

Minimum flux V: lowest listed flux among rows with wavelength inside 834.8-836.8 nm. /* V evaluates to 7.93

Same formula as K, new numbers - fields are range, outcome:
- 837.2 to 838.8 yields 8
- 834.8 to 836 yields 8.15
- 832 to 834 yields 7.8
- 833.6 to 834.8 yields 7.96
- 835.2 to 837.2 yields 8.03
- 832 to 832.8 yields 7.87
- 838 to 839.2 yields 7.9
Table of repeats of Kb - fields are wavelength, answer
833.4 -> 7.74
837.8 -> 8.07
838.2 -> 7.97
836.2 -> 7.94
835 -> 8.16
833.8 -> 7.86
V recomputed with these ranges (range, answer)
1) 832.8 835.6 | 7.67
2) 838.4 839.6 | 7.85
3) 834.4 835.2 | 8.02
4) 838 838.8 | 7.89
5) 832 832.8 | 7.74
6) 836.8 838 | 8.01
